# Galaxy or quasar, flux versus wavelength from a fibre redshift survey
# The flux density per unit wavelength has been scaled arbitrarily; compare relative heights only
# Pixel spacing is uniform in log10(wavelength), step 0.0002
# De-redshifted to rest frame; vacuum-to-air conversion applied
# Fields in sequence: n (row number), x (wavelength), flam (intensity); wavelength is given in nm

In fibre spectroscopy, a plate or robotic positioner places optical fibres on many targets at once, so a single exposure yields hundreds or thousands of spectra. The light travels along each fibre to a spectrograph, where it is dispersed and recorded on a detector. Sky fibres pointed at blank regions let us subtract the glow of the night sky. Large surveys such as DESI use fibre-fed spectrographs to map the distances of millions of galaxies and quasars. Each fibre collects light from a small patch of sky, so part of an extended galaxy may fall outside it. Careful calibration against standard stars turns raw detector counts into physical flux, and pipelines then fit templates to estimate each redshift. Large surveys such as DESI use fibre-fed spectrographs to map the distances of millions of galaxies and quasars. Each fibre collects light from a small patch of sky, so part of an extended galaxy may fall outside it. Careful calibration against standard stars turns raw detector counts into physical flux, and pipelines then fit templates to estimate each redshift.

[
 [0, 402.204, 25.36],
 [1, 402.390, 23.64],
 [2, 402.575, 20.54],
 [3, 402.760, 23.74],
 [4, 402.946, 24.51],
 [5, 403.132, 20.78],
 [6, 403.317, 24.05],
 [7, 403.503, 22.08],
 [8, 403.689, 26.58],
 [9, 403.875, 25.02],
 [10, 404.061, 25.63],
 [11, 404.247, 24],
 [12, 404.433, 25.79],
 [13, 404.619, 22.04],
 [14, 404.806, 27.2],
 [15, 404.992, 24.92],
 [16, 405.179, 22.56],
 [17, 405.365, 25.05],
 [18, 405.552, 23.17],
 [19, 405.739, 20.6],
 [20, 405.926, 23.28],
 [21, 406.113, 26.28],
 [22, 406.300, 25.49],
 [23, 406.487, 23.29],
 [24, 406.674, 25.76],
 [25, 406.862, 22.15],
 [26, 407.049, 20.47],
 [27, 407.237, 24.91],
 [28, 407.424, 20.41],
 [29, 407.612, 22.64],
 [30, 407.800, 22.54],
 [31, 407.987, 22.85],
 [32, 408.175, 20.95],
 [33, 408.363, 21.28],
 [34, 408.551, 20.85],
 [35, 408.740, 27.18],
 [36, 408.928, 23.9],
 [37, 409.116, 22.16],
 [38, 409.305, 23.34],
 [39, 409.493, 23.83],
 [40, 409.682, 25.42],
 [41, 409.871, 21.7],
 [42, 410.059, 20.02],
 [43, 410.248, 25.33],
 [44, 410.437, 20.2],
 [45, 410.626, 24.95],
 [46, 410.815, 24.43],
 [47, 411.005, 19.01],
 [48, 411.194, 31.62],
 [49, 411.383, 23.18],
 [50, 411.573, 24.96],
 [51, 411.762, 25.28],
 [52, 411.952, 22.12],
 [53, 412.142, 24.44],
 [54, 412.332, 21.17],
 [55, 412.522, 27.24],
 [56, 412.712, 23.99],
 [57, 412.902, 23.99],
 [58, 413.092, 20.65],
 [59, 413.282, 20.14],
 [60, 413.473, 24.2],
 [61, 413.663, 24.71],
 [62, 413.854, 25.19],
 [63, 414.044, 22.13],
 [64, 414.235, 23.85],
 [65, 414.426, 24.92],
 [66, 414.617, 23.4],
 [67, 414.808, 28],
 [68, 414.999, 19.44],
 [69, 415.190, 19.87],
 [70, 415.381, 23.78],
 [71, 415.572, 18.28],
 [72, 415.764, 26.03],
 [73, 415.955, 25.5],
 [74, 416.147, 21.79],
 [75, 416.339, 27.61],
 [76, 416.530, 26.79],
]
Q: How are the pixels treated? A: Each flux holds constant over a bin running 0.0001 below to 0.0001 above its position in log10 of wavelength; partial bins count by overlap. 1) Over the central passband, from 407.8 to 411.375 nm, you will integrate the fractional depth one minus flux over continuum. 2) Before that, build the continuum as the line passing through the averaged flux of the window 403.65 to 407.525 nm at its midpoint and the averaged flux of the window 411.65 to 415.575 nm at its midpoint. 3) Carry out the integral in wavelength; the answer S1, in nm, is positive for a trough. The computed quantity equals 0.06 nm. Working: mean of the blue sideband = 24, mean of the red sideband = 23.3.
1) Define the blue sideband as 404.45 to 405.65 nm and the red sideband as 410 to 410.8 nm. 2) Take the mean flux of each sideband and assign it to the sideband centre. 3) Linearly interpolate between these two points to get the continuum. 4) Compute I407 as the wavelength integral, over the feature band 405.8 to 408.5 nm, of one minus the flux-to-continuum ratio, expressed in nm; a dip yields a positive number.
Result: 0.09 nm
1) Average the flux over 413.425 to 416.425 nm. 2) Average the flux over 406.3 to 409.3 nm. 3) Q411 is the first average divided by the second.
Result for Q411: 1.03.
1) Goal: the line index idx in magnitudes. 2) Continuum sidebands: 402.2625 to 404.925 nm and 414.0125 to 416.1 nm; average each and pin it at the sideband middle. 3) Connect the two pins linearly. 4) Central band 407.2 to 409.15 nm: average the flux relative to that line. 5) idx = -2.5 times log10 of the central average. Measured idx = 0.05 mag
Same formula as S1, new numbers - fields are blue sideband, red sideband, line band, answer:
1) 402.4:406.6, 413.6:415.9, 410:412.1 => -0.02 nm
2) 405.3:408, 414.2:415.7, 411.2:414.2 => -0.12 nm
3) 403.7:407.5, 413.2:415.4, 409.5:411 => 0.04 nm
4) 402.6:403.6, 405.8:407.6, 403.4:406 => -0.11 nm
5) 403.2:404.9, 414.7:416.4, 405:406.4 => 0.04 nm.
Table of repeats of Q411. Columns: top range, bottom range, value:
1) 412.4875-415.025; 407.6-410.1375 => 1.04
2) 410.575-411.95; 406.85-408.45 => 1.12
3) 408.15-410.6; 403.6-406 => 0.94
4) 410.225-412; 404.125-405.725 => 1.00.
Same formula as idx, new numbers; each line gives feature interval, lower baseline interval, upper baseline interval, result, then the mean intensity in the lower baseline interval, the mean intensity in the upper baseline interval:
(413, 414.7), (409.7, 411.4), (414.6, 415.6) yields -0.03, 23.5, 22.3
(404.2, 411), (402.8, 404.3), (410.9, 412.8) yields 0.04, 24.1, 24.3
